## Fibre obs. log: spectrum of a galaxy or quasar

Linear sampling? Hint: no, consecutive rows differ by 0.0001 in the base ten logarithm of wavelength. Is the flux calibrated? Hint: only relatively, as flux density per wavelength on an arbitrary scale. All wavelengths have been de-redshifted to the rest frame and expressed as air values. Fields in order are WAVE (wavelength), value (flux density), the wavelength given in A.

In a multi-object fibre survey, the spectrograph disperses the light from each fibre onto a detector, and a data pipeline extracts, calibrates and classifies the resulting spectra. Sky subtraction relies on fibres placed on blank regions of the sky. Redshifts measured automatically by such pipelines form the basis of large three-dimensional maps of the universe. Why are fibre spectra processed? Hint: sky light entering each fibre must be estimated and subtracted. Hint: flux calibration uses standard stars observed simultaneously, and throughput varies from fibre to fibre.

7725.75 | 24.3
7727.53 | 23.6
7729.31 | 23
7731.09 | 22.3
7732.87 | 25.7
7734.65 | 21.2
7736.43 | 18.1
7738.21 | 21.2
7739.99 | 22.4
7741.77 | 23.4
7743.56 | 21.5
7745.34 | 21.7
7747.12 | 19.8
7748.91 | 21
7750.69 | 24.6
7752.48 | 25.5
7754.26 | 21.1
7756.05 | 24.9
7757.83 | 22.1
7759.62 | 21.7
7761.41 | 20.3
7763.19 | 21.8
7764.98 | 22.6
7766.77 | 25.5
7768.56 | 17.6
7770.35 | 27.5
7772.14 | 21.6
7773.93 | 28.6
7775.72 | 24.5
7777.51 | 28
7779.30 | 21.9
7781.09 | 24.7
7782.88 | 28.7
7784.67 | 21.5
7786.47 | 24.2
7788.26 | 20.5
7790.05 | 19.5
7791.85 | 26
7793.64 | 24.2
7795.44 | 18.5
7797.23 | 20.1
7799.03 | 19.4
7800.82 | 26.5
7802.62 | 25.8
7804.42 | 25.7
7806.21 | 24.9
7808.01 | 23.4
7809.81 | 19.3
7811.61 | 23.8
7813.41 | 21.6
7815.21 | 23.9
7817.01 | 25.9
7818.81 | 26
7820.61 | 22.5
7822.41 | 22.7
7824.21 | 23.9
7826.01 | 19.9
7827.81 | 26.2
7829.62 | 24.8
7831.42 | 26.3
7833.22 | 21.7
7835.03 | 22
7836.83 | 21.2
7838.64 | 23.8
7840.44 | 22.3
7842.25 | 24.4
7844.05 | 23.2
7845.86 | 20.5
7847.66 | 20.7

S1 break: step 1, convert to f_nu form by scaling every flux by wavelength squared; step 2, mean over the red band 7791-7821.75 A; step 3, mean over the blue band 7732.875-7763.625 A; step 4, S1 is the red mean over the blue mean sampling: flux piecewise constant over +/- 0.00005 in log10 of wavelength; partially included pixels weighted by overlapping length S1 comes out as 1.08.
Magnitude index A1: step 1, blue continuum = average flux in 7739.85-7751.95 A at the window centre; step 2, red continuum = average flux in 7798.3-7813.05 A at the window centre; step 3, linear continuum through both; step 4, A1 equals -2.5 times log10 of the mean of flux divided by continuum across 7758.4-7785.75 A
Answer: -0.05 mag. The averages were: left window 22.1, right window 23.6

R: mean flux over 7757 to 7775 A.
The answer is 22.9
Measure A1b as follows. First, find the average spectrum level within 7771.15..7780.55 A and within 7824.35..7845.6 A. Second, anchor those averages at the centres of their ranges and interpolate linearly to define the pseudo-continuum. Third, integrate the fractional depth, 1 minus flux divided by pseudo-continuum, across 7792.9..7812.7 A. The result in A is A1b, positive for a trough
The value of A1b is 1.06 A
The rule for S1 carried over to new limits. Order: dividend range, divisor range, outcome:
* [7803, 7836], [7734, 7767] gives 1.09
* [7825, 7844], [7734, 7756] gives 1.09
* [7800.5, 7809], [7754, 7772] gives 1.13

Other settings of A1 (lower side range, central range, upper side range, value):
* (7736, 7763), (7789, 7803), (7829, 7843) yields 0.02 mag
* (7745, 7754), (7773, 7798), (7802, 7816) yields -0.03 mag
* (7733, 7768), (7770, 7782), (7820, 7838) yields -0.12 mag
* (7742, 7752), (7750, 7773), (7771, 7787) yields 0.02 mag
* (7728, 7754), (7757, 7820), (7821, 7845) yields -0.03 mag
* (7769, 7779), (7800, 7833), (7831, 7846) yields -0.01 mag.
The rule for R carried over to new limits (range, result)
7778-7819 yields 23.3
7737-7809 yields 23.1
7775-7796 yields 23.6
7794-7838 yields 23.2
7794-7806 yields 22.9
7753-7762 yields 22.2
